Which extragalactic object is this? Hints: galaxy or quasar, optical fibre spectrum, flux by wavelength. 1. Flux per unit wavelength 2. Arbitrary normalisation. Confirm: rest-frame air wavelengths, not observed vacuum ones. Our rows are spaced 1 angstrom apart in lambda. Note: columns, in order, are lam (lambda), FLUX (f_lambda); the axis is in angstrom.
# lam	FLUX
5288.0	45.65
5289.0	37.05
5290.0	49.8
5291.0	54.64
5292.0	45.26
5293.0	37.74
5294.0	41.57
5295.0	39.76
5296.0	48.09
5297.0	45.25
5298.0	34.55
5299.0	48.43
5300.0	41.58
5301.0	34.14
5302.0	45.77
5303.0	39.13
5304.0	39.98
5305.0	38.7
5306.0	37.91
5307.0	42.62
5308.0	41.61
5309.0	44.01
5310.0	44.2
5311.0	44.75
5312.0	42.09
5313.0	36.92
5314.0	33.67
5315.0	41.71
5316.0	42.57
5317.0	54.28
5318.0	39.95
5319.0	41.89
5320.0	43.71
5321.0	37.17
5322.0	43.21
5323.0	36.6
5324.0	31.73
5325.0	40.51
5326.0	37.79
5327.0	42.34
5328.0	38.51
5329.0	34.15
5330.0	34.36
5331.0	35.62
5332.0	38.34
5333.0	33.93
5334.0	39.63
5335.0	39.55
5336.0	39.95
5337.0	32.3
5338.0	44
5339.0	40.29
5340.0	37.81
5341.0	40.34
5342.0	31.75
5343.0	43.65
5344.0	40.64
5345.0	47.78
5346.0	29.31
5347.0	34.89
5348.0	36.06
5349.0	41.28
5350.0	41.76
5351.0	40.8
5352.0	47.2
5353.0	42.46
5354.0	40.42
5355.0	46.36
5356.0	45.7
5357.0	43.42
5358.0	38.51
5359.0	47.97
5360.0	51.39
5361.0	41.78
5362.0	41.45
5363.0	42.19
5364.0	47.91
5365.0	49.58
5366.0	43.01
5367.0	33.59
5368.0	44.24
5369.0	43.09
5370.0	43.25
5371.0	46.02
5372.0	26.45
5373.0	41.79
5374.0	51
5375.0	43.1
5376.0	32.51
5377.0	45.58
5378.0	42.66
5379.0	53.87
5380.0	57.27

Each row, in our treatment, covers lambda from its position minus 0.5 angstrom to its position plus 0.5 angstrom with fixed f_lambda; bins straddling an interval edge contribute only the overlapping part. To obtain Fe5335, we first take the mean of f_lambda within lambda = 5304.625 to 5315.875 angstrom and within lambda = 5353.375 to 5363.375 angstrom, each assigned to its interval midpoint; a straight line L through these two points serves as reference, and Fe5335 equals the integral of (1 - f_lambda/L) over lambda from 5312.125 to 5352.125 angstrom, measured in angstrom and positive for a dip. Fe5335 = 2.9 angstrom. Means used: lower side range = 40.8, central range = 39.2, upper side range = 43.9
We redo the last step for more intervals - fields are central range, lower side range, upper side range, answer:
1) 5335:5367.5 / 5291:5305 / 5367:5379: 0.4 angstrom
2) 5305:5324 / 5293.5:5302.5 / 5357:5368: 0.6 angstrom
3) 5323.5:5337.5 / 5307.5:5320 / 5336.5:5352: 1.2 angstrom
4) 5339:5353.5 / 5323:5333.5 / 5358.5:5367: 0.5 angstrom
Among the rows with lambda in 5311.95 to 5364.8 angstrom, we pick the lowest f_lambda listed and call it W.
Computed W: 29.31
